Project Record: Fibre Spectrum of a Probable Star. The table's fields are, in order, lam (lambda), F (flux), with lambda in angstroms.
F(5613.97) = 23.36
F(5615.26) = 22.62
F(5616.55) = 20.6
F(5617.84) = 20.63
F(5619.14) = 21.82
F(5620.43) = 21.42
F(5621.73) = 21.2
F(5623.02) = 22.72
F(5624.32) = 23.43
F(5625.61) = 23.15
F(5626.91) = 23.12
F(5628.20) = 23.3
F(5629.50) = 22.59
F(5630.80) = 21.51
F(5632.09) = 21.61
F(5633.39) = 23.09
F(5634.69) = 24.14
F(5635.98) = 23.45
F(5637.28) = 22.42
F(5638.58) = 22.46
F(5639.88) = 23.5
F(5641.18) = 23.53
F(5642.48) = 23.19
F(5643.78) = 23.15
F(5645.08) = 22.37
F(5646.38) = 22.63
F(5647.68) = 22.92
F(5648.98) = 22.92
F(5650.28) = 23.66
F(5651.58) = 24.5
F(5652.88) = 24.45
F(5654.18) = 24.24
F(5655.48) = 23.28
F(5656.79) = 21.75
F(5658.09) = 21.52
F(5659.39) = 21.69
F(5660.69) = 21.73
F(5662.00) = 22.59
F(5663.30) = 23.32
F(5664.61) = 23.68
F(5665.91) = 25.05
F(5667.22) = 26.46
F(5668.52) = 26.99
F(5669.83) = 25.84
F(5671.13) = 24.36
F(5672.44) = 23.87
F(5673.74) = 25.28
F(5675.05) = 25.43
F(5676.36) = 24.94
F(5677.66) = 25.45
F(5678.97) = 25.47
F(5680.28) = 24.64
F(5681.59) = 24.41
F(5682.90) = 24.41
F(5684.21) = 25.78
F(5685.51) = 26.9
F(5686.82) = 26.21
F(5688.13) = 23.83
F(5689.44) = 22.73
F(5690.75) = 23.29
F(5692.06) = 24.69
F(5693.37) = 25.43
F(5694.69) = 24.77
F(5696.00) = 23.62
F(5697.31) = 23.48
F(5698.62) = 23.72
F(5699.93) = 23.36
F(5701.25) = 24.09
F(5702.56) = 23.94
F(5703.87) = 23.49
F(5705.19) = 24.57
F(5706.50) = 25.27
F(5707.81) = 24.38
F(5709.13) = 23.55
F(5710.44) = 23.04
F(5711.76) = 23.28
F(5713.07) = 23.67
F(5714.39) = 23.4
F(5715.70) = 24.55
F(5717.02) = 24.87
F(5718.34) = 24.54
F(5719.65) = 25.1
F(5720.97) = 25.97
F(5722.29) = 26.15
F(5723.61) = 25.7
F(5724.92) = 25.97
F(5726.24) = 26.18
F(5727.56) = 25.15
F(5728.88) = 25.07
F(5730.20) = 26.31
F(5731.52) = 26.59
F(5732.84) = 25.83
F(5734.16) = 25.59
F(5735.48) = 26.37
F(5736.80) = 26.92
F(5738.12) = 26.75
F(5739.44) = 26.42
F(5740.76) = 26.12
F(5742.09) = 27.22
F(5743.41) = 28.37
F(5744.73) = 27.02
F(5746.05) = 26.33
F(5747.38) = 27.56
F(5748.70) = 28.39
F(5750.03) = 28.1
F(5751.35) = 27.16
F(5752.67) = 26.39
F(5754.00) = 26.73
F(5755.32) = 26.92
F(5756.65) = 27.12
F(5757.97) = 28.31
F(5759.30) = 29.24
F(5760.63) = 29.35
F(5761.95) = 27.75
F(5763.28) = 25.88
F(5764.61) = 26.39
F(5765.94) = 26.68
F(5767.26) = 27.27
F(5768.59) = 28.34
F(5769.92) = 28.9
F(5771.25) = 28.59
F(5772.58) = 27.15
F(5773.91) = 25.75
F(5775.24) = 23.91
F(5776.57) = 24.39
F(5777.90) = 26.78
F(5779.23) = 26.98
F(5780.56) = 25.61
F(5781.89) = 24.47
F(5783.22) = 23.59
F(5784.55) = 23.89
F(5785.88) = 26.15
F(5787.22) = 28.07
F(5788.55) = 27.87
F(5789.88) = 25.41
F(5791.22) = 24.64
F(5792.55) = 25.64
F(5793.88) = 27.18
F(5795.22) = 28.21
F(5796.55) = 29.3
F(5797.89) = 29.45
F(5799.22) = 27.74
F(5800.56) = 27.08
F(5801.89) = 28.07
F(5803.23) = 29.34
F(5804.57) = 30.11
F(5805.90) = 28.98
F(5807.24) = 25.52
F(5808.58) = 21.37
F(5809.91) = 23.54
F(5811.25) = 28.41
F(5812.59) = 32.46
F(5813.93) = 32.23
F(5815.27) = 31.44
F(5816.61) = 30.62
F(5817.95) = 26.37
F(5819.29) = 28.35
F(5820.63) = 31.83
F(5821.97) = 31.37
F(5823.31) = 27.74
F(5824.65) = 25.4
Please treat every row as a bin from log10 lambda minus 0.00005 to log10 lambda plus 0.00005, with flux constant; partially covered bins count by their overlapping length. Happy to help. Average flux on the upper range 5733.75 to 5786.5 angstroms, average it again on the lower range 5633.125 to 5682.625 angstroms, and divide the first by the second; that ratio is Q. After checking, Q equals 1.12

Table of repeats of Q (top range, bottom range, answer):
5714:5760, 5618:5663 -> 1.16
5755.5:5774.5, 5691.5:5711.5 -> 1.15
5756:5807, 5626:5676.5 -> 1.15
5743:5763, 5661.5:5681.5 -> 1.11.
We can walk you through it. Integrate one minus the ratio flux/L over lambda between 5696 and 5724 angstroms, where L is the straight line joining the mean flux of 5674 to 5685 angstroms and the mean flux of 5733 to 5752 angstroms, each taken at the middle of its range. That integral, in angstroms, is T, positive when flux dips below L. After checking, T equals 1.9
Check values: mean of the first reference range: 25.1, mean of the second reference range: 27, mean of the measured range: 24.3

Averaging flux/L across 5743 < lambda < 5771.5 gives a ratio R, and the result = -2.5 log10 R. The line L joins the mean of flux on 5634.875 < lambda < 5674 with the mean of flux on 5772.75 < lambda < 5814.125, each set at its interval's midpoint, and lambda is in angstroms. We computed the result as -0.07 mag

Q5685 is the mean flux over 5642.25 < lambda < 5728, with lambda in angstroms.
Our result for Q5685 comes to 24.3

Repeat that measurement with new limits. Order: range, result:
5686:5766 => 25.7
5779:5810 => 26.7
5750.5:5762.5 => 27.7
